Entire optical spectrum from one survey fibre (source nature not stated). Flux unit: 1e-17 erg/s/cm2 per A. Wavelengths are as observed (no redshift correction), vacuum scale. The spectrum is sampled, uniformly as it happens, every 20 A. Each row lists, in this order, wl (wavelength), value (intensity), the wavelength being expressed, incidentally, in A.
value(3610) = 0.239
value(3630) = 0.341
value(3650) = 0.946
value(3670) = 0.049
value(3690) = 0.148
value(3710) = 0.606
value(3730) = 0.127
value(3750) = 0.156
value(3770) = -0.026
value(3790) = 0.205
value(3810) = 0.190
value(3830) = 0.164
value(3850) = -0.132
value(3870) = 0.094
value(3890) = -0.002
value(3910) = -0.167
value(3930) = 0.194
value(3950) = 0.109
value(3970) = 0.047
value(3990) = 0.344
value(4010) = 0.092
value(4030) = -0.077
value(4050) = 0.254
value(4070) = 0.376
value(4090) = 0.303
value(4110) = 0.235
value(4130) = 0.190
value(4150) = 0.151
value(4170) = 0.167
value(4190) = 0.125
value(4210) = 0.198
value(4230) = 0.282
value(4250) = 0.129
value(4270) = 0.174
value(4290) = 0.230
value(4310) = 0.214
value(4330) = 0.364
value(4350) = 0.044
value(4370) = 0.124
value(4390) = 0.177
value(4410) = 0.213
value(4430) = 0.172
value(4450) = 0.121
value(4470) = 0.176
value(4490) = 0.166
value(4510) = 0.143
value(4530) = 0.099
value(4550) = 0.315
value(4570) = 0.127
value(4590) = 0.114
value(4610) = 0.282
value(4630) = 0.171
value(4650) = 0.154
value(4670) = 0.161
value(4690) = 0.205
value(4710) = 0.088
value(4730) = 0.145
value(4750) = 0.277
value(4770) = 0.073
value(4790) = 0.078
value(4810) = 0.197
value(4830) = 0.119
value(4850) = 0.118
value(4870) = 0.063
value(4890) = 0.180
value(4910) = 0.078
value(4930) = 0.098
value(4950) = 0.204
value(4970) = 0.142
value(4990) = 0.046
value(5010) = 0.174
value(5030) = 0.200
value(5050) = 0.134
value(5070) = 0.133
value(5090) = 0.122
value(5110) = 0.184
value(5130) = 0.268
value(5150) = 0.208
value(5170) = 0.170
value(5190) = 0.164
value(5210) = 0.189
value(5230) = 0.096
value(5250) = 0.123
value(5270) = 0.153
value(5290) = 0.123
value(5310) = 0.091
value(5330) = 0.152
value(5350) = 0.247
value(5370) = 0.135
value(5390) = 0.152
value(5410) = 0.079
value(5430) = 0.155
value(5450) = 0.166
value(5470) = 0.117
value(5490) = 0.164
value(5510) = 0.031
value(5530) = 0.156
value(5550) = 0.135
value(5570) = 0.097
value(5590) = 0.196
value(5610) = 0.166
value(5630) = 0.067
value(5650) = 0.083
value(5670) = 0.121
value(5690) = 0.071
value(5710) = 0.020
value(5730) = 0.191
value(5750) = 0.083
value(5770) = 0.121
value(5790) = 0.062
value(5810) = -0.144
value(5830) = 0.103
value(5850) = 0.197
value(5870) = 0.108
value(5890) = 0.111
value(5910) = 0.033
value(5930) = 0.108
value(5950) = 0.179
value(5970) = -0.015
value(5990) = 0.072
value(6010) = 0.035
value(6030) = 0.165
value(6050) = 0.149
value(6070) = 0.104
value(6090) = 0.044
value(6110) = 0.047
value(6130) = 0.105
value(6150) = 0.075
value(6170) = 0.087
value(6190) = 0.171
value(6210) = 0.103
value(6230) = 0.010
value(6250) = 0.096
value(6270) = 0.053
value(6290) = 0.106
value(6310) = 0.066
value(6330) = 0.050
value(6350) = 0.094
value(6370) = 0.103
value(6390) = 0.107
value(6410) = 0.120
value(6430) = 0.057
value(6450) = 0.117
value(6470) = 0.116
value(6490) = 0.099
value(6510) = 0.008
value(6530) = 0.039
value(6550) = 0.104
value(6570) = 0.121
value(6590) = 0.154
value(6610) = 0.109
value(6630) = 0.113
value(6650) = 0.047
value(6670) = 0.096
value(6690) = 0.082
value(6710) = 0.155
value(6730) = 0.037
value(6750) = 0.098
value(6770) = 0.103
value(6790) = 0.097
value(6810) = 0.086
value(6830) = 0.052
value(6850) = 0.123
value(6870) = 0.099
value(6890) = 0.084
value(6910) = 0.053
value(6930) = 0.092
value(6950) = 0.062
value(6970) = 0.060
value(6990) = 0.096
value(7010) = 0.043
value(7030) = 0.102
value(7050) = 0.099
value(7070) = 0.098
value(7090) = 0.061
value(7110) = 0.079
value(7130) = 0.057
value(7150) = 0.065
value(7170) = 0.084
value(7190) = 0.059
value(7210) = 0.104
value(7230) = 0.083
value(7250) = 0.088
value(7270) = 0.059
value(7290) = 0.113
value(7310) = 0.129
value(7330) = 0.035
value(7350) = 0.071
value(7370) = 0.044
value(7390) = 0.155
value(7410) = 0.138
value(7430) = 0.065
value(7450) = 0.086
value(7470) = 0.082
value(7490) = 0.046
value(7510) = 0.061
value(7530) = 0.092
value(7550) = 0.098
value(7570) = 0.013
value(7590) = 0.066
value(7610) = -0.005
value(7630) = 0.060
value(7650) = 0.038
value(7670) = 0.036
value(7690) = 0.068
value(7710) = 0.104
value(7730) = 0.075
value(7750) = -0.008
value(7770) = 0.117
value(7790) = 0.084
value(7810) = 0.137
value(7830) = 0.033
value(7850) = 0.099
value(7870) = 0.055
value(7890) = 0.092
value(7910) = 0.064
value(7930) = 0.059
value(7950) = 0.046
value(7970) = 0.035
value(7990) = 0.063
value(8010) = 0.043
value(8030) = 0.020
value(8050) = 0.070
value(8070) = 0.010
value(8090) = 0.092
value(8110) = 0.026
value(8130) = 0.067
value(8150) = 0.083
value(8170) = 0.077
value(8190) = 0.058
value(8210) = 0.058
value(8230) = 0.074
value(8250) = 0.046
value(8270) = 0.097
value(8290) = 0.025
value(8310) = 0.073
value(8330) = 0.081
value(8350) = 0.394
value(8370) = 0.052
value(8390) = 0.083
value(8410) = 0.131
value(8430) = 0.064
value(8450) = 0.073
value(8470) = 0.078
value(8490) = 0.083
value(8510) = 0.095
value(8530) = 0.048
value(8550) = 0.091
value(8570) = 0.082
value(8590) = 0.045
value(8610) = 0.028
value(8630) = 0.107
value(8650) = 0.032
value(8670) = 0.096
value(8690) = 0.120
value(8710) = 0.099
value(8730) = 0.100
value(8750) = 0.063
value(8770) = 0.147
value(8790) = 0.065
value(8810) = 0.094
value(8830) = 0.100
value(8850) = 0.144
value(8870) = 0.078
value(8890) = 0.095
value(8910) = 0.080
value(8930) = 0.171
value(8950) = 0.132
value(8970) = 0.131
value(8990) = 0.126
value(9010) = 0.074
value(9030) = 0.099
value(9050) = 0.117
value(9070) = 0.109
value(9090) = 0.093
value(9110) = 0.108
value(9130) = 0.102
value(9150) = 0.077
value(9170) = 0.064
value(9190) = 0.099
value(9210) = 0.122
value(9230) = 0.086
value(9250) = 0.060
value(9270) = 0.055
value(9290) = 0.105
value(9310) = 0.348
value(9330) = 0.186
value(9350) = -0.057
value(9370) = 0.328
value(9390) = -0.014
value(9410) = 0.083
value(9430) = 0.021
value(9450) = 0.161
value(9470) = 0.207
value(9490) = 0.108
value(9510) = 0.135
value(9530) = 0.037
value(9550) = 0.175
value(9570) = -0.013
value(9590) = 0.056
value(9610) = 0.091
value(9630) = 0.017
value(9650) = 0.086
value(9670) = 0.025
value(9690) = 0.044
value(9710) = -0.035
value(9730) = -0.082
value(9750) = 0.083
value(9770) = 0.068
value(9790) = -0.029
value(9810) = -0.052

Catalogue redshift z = 1.240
